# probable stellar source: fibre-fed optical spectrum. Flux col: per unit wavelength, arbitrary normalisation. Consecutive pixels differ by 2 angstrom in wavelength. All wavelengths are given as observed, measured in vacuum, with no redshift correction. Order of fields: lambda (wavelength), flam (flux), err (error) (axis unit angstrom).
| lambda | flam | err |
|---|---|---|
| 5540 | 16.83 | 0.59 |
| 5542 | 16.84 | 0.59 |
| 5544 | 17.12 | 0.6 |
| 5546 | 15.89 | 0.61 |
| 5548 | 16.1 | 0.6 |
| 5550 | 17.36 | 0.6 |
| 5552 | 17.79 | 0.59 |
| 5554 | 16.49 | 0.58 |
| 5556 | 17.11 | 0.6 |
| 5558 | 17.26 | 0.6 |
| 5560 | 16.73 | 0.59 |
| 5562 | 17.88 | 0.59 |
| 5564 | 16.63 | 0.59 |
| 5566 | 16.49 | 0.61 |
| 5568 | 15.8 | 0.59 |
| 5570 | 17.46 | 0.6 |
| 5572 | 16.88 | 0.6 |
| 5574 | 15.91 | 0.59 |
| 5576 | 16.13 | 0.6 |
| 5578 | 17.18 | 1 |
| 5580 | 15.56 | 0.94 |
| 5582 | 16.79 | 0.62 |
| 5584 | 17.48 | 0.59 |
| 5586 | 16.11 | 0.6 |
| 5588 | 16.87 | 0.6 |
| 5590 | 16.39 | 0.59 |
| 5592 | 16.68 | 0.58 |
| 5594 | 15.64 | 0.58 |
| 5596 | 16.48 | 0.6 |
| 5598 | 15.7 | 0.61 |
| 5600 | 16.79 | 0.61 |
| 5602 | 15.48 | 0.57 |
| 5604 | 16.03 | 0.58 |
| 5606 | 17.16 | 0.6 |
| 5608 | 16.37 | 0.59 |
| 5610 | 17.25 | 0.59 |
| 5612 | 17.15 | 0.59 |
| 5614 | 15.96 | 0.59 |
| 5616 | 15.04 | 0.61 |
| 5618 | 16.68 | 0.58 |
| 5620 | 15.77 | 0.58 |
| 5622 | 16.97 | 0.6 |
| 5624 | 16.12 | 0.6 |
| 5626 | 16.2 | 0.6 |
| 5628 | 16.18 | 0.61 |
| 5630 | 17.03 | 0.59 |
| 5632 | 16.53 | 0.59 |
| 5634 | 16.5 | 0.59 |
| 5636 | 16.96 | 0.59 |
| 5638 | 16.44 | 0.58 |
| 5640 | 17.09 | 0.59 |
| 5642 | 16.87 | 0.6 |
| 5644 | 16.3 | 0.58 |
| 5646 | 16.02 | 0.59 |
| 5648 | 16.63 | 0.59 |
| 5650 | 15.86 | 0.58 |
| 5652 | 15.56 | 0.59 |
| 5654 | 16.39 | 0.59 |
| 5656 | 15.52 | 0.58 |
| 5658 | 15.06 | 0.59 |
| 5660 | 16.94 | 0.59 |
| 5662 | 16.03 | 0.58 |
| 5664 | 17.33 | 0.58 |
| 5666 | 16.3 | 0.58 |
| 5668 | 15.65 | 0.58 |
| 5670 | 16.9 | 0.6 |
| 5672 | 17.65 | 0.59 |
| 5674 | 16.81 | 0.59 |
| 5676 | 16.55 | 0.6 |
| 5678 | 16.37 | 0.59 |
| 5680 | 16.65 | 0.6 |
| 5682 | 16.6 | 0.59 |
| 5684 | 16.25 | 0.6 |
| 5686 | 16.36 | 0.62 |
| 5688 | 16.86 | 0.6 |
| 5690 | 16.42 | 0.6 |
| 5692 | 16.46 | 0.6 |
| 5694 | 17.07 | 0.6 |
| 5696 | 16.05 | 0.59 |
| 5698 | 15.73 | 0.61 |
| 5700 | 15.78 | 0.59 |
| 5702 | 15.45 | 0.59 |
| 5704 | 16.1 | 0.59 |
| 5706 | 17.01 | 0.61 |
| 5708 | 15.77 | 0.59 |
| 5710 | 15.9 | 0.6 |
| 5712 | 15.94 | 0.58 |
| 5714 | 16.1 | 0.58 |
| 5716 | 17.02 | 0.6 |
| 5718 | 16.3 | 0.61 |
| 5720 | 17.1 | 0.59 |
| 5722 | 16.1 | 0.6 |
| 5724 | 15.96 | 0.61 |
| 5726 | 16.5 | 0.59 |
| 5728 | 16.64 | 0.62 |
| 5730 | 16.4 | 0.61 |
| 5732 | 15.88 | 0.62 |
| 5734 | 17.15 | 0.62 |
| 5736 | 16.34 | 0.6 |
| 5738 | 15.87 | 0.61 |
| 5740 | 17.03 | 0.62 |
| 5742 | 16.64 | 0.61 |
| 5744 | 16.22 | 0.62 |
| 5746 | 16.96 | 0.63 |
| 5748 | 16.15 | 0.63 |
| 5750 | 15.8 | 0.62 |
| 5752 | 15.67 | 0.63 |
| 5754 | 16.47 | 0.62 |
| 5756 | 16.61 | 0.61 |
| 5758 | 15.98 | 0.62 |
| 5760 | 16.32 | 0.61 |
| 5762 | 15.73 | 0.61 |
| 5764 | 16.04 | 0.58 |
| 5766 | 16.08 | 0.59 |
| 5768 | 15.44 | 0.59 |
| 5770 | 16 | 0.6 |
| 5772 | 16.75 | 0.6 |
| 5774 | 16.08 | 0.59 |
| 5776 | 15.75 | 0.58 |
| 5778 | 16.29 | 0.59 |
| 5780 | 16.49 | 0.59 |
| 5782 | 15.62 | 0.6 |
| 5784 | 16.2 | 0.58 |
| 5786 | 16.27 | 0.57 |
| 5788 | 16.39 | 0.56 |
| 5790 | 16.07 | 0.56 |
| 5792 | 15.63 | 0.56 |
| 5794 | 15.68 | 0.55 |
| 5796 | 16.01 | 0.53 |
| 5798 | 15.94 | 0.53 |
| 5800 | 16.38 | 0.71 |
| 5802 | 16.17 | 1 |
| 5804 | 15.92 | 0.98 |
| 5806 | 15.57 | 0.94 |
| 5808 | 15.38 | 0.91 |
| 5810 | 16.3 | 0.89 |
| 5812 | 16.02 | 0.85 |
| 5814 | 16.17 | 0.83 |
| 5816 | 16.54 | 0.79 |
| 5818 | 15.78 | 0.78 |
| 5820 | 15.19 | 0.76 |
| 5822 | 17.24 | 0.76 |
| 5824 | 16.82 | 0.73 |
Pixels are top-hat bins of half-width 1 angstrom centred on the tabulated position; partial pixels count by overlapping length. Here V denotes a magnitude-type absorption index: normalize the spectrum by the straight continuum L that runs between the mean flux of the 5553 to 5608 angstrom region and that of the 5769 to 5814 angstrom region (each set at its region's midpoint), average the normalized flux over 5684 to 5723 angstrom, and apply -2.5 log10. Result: 0.00 mag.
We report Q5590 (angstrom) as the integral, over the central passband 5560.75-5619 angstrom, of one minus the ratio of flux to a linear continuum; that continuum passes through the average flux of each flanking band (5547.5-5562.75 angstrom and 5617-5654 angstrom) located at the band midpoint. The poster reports 1.2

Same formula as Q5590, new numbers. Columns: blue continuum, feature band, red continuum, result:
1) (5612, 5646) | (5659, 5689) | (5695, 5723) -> -0.6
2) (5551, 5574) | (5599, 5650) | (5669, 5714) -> 0.6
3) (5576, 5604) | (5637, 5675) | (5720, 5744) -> 0.0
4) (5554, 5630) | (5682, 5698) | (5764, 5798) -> -0.2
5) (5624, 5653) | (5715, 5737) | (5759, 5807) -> -0.4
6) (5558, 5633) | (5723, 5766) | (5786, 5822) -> -0.4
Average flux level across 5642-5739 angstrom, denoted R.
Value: 16.3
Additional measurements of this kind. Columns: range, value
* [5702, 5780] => 16.3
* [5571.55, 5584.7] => 16.5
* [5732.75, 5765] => 16.3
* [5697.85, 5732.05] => 16.2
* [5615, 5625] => 16.1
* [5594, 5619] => 16.3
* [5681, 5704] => 16.3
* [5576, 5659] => 16.4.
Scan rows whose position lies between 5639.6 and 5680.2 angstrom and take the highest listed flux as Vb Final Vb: 17.65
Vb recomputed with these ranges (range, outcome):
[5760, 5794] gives 16.75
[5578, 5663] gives 17.48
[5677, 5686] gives 16.65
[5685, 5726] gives 17.1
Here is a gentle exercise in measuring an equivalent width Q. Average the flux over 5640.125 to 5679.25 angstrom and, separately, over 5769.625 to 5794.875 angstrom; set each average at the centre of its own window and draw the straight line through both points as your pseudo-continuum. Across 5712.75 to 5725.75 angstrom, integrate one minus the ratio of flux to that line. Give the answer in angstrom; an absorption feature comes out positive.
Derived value -0.1 angstrom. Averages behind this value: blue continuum 16.4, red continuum 16.1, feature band 16.4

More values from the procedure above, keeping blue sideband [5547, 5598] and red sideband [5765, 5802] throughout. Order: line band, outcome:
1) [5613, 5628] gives 0.4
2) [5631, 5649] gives -0.1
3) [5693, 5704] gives 0.2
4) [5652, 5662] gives 0.3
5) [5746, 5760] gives 0.0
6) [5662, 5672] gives -0.1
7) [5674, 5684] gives -0.1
